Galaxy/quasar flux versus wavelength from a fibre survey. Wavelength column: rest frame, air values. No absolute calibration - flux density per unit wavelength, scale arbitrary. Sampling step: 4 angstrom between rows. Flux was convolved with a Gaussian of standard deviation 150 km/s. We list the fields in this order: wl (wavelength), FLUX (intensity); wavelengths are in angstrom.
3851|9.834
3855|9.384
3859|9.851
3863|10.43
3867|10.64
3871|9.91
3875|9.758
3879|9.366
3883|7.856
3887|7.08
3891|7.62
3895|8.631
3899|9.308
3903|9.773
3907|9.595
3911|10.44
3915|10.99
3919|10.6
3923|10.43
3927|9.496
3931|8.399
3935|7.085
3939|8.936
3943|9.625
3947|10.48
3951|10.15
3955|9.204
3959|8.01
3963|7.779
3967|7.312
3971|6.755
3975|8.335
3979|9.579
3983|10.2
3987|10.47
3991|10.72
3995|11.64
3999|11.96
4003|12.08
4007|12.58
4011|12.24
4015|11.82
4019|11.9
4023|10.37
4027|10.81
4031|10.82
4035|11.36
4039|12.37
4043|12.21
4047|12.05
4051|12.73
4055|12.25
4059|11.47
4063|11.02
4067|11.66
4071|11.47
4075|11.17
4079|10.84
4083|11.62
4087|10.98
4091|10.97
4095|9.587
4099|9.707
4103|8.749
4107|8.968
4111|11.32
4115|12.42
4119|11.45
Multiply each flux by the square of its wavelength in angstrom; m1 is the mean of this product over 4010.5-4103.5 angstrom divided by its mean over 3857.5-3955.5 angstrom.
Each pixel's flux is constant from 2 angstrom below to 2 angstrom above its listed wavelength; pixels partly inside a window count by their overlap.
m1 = 1.29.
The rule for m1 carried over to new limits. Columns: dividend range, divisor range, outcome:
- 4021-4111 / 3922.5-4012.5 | 1.20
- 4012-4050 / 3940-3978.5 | 1.38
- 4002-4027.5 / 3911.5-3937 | 1.28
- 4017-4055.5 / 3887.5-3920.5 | 1.31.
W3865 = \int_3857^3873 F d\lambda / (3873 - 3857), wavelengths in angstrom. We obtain 10.2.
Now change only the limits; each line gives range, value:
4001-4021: 12.1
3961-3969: 7.55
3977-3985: 9.89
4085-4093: 11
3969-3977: 7.54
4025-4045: 11.5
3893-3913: 9.55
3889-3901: 8.52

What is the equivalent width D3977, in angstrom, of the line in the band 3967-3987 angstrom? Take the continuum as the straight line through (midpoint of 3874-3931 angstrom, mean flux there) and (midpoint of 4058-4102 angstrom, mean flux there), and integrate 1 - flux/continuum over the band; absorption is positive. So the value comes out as 2.5 angstrom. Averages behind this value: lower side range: 9.31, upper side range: 10.9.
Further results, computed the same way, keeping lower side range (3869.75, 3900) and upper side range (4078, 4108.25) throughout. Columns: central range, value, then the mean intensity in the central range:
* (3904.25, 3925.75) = -3.6 angstrom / 10.4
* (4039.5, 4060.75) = -5.0 angstrom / 12.2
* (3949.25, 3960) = -0.1 angstrom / 9.2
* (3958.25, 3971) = 2.4 angstrom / 7.52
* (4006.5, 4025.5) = -4.1 angstrom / 11.7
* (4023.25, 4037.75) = -1.9 angstrom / 11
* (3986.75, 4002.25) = -3.1 angstrom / 11.4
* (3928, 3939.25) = 1.1 angstrom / 8.14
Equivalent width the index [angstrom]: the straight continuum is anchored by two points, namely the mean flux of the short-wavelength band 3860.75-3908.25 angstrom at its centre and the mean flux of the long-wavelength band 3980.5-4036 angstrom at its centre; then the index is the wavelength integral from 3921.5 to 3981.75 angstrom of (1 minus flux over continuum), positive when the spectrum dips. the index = 9.0 angstrom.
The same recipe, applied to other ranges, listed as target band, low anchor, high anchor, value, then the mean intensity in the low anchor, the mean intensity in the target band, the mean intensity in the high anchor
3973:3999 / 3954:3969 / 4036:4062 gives -3.2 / 8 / 10.3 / 12.1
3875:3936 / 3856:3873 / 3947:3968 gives 2.2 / 10.2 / 9.17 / 8.74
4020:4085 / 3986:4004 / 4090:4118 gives -4.4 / 11.4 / 11.5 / 10.3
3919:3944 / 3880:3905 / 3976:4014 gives 1.0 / 8.42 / 9.1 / 11.2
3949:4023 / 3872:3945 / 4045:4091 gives 1.5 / 9.18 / 10.2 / 11.5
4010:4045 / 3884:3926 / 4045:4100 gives -2.4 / 9.41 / 11.5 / 11.3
